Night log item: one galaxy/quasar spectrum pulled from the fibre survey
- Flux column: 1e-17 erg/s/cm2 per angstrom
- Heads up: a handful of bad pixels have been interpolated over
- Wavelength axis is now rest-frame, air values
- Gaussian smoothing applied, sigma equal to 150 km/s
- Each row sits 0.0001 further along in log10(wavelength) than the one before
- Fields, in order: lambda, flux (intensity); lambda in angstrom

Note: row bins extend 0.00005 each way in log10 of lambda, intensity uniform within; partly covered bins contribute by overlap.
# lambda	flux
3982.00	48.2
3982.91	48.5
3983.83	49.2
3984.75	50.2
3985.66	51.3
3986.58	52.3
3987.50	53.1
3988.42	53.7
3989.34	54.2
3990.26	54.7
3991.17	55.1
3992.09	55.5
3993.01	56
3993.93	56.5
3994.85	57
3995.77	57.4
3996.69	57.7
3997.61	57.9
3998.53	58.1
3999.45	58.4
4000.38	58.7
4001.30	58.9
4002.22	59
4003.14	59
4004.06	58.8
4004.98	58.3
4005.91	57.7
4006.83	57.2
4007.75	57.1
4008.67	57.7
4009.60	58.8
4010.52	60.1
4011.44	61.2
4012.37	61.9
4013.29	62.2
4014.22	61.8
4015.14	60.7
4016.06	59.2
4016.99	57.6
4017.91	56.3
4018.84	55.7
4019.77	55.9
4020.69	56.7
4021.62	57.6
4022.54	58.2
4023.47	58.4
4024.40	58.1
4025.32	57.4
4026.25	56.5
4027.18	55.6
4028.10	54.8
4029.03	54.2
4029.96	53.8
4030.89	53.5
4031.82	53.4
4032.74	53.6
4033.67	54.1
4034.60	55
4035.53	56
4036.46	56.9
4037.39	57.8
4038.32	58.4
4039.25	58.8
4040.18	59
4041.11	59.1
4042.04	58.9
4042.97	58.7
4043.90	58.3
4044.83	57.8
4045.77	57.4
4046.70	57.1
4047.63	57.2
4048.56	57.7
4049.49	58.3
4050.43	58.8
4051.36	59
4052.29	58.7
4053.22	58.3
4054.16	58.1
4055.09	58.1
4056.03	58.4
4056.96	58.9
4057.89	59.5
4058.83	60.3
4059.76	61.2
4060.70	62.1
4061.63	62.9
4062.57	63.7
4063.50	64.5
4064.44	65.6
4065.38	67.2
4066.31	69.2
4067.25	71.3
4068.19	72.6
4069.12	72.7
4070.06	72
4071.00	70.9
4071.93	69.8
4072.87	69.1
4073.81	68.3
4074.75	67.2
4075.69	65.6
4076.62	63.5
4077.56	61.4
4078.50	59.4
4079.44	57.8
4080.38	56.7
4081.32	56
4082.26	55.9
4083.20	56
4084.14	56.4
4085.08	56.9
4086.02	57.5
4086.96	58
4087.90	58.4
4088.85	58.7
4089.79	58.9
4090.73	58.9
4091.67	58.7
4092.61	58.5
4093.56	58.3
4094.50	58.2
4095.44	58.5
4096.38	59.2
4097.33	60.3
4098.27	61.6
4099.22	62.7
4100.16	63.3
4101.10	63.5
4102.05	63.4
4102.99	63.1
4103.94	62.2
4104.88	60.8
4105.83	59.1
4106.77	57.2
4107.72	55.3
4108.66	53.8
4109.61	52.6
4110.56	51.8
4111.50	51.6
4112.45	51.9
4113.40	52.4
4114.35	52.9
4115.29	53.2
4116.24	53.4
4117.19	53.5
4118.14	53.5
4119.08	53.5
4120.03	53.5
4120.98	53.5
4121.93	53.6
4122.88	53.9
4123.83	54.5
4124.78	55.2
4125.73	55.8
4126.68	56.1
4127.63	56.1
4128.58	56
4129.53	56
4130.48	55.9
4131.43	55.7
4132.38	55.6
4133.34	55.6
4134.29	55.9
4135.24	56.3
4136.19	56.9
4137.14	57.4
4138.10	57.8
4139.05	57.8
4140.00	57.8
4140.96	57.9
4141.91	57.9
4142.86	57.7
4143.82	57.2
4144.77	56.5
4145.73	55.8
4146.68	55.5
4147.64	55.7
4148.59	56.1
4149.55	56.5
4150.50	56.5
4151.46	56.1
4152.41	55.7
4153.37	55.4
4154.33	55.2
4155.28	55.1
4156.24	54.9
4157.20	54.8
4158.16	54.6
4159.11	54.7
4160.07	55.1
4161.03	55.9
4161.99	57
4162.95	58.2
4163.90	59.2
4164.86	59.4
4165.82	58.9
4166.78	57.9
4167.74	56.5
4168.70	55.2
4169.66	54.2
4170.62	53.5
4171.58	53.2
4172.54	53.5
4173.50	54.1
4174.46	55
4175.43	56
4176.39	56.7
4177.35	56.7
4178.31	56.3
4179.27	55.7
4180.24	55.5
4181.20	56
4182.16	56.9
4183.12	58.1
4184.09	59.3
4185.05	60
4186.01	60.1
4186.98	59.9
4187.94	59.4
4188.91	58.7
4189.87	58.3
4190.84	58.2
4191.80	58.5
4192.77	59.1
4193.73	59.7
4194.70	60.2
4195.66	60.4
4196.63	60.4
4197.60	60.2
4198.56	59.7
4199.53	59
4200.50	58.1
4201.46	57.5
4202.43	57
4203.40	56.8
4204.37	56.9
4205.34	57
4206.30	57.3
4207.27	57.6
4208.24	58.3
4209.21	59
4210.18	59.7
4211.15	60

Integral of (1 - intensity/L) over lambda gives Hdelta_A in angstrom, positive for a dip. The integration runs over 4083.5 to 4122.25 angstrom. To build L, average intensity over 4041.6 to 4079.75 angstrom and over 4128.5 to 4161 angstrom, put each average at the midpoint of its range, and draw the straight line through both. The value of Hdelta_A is 1.5 angstrom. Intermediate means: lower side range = 62.7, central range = 57.1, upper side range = 56.2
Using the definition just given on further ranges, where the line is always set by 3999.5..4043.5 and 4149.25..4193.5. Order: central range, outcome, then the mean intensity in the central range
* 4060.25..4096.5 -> -3.3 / 62.5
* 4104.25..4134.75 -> 1.2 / 54.7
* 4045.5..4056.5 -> -0.1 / 58.1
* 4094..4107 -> -0.9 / 61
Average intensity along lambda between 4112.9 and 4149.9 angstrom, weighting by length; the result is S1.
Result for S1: 55.5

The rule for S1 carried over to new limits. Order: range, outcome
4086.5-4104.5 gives 60.2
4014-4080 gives 60.2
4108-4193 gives 55.9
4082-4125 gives 56.9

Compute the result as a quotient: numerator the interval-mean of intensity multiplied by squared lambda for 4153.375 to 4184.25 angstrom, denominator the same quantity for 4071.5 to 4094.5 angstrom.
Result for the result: 0.97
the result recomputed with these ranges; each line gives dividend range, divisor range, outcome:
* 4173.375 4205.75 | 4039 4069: 1.02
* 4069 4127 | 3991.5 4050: 1.06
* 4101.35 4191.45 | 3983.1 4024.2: 1.06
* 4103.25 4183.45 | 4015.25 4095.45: 0.97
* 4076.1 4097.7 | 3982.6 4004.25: 1.10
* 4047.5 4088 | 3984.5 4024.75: 1.12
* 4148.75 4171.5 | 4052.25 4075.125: 0.90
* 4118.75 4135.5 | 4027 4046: 1.02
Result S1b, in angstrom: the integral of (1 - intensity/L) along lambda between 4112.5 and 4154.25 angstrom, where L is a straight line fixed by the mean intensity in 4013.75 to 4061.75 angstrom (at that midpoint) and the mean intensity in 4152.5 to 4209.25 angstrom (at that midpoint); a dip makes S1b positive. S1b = 1.3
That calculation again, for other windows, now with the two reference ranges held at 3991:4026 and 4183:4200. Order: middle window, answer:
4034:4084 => -2.4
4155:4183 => 1.6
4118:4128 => 0.8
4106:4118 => 1.1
